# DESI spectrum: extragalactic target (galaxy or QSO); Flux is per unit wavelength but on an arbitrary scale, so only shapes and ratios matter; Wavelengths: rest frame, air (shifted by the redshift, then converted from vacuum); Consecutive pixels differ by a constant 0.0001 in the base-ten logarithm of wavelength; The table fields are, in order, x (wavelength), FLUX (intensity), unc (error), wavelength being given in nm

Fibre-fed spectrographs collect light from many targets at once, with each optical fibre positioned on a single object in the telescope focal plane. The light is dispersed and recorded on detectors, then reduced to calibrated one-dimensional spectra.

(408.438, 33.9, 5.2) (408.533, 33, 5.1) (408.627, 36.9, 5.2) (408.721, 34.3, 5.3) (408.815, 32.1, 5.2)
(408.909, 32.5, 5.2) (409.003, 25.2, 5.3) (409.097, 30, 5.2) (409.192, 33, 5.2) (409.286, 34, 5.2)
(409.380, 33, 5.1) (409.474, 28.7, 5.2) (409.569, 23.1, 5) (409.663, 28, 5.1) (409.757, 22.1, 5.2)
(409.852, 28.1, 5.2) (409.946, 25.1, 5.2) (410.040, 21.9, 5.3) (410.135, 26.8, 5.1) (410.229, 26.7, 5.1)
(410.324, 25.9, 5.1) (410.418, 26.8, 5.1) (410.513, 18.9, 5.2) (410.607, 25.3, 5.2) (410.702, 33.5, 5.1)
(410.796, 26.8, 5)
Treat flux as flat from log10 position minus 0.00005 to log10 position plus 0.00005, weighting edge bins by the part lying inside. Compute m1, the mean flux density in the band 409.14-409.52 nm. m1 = 32.2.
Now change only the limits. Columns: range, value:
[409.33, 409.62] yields 28.3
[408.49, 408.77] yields 34.8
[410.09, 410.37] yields 26.5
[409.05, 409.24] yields 31.4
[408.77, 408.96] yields 32.2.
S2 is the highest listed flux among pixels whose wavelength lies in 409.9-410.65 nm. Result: 26.8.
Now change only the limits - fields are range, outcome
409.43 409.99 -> 28.7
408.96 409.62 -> 34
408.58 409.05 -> 36.9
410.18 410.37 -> 26.7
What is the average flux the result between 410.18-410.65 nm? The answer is 24.7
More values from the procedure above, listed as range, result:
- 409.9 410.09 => 23.5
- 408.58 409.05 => 32.2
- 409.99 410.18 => 24.3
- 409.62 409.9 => 26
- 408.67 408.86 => 33.3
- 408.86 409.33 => 30.9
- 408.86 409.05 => 28.9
